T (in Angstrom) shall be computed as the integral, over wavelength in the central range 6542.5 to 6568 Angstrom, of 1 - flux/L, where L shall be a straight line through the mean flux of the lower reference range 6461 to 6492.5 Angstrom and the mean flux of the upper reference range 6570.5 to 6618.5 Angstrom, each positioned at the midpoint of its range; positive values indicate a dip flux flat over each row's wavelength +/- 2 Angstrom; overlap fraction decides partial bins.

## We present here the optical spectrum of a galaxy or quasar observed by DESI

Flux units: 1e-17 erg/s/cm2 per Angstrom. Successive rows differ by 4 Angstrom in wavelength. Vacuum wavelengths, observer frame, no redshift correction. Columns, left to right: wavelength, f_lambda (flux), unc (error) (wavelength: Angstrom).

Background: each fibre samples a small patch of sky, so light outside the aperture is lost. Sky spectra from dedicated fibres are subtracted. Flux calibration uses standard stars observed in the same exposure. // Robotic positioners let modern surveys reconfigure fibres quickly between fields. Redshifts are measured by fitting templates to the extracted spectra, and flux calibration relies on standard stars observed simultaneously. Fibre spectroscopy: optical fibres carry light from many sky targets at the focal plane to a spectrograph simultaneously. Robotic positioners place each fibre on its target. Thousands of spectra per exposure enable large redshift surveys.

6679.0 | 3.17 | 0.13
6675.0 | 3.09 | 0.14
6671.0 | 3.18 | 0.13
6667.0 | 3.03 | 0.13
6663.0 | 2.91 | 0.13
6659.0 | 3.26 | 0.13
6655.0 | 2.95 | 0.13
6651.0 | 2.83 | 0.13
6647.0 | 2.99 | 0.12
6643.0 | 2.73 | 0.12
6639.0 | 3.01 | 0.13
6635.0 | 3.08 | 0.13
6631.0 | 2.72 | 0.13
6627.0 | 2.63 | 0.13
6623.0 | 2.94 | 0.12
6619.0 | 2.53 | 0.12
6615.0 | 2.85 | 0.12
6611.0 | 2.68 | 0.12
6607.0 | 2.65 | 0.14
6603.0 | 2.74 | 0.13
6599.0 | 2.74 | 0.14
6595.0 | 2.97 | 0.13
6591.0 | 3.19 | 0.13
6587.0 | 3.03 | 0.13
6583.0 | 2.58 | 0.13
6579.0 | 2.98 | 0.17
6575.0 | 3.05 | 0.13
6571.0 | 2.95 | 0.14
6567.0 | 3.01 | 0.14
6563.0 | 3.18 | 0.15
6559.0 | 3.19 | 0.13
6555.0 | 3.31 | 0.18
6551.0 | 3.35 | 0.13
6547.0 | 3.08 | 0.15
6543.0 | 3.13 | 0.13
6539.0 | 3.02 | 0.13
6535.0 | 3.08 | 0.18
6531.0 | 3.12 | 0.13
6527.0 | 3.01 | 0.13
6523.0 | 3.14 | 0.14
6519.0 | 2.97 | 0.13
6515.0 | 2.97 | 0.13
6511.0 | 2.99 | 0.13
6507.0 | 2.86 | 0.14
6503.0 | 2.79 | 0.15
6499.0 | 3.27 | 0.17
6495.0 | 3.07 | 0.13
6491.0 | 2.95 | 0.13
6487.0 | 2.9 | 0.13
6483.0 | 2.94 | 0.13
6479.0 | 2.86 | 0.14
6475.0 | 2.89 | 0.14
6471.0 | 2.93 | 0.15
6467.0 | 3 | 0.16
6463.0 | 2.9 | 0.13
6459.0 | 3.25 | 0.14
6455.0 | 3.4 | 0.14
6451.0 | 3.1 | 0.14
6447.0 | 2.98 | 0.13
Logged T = -2.8 Angstrom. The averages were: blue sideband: 2.92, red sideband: 2.85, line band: 3.19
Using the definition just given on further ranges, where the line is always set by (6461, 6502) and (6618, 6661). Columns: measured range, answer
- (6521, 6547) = -1.3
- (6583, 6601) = -0.2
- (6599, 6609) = 0.7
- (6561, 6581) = -0.8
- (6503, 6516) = 0.2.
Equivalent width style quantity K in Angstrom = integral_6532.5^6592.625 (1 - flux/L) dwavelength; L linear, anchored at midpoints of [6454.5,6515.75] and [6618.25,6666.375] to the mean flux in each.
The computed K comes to -2.7 Angstrom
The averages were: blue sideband 2.99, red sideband 2.9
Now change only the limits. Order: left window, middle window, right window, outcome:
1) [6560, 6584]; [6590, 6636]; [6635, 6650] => 2.4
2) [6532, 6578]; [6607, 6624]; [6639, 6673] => 1.7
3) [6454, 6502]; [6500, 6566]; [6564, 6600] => -2.0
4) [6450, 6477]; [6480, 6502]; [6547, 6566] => 0.7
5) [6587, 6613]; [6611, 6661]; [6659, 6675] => 1.7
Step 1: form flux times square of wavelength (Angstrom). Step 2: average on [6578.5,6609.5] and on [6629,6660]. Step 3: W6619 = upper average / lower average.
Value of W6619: 1.0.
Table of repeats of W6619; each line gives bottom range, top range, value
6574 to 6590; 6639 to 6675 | 1.05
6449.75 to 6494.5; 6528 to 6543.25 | 1.04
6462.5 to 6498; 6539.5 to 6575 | 1.09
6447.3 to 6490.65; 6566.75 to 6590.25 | 1.01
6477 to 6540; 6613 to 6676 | 1.02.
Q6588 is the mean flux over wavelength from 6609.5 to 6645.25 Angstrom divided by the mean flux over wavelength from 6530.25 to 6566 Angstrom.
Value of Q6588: 0.89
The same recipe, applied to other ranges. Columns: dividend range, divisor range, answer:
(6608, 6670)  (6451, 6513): 0.96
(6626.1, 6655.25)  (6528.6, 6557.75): 0.91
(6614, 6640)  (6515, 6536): 0.92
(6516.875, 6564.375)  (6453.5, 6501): 1.03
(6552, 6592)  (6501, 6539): 1.02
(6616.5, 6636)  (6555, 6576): 0.89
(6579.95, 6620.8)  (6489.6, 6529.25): 0.93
